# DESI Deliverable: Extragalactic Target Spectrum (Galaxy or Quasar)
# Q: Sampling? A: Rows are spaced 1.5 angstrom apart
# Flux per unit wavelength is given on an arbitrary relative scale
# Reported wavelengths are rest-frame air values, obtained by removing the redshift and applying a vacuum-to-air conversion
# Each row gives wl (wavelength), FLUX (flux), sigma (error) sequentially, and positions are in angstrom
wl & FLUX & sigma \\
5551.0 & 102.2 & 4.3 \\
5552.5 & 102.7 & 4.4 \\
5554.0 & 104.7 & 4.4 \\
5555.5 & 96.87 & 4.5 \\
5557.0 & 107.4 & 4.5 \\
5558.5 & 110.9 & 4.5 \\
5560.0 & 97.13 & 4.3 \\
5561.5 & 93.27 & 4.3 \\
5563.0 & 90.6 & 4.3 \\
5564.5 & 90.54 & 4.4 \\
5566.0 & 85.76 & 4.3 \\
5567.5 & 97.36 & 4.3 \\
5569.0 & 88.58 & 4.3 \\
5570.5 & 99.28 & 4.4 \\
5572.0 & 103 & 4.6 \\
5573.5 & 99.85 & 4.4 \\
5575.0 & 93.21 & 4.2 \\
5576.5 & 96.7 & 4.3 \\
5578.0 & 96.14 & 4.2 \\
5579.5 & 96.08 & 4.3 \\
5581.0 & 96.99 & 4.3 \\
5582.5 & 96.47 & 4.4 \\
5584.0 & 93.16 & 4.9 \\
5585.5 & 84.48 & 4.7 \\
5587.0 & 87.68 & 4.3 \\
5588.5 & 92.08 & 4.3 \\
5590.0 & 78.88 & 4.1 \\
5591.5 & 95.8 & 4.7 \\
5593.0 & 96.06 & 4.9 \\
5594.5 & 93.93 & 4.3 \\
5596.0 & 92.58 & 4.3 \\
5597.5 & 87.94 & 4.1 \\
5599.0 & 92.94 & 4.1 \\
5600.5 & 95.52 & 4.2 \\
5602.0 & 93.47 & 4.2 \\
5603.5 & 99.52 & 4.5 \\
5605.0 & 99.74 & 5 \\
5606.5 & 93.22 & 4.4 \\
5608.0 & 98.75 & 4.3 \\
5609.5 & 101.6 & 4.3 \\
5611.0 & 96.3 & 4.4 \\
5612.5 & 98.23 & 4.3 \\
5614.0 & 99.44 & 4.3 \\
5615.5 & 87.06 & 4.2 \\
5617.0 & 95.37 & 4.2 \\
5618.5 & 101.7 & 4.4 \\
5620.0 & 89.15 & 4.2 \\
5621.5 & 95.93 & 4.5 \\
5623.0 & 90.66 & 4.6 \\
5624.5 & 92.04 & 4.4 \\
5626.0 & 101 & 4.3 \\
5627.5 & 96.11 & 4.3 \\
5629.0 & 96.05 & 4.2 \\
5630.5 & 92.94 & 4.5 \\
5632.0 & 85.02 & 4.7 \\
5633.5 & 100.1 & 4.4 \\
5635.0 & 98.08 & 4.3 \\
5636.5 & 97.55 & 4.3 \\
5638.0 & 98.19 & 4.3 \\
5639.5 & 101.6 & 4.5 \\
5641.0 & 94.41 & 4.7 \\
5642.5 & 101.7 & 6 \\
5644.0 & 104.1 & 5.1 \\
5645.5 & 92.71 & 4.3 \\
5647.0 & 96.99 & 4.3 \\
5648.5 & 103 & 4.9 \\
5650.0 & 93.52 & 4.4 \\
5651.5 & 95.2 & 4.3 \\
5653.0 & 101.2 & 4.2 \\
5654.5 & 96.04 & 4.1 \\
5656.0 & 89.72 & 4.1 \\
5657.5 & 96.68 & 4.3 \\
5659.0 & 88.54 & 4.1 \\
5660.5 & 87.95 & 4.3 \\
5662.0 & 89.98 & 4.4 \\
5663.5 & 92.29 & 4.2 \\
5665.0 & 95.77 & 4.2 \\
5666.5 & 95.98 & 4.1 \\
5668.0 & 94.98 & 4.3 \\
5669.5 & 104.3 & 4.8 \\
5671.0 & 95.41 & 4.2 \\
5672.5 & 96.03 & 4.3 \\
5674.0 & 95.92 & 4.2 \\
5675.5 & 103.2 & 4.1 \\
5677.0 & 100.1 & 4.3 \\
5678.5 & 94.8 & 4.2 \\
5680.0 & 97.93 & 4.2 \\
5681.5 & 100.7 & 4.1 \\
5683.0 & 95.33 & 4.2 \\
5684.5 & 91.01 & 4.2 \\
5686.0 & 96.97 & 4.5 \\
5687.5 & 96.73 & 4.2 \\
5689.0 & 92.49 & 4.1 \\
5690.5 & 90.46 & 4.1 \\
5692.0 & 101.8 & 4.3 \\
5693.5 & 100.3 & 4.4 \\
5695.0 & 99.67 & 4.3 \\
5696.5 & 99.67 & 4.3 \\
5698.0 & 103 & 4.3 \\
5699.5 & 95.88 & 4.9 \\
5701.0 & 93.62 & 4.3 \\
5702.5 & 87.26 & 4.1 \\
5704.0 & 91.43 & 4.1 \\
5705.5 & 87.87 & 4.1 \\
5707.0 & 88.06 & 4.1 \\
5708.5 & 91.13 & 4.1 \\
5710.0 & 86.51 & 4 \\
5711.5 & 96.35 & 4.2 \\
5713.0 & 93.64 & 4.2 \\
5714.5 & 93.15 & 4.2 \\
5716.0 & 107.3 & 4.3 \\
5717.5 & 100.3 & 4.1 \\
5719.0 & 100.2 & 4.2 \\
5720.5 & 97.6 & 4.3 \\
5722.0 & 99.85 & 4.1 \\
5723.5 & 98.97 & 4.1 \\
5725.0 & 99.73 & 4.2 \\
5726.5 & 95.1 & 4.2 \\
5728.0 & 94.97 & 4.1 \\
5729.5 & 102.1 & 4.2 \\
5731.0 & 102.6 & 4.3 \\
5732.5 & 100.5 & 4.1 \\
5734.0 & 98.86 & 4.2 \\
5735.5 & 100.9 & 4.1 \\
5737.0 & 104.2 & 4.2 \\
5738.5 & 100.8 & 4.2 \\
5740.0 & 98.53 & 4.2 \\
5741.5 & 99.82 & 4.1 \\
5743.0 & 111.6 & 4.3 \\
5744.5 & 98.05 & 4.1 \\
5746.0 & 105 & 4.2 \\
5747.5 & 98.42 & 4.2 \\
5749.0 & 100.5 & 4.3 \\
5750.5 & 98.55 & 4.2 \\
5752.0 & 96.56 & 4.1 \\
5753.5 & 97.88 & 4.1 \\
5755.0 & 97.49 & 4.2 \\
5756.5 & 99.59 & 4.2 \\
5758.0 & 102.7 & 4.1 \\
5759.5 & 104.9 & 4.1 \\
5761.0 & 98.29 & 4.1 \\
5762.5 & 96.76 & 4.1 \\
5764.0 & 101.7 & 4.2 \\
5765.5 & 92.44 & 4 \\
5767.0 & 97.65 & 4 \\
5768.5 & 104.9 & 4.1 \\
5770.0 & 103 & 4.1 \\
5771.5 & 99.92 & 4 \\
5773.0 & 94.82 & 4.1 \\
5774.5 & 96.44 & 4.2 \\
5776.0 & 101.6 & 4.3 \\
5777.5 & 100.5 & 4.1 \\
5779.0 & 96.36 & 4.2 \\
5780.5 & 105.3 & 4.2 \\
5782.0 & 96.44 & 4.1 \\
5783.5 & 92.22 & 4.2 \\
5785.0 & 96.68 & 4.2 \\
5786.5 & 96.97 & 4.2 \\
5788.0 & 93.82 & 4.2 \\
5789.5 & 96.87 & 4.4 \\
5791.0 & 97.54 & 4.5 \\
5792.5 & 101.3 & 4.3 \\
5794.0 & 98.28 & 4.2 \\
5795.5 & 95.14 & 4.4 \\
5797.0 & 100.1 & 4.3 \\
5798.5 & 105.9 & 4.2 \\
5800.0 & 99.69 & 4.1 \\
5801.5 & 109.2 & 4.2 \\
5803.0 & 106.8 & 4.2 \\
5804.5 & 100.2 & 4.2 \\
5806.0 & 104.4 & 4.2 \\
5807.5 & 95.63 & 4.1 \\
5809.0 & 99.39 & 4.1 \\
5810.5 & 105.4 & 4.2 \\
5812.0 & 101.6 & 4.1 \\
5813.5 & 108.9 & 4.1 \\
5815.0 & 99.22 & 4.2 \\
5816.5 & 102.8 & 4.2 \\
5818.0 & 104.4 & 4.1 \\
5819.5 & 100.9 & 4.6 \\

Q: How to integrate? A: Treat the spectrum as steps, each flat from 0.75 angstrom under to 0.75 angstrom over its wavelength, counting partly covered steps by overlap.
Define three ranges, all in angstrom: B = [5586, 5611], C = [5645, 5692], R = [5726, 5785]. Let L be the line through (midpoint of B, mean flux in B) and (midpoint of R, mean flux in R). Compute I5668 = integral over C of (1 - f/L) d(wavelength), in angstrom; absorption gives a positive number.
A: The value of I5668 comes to 0.3 angstrom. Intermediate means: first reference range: 93.7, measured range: 95.7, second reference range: 99.7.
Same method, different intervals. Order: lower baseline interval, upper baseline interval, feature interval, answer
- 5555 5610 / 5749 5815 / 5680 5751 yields 0.40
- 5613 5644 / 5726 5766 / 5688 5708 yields 0.74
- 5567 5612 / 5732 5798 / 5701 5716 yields 0.95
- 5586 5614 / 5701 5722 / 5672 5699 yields -0.99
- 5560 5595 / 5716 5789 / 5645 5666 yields 0.39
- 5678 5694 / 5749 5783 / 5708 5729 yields 0.11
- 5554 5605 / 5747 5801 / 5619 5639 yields 0.17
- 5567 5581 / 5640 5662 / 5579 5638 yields 1.14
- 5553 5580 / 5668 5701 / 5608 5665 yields 1.00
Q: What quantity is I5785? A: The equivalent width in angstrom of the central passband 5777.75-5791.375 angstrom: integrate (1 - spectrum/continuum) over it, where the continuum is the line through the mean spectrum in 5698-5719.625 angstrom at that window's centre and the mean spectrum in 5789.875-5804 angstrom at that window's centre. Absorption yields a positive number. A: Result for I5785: 0.45 angstrom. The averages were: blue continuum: 94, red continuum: 101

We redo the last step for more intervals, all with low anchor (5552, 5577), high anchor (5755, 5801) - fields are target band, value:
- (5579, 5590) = 0.7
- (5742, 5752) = -0.3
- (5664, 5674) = 0.1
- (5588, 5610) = 0.8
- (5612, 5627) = 0.4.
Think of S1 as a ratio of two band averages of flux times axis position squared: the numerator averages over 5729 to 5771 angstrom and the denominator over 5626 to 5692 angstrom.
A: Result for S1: 1.1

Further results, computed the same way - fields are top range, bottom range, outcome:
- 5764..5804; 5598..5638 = 1.10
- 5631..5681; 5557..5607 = 1.05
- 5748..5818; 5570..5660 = 1.11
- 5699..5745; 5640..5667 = 1.05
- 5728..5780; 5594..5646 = 1.09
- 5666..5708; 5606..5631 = 1.03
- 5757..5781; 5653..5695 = 1.08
